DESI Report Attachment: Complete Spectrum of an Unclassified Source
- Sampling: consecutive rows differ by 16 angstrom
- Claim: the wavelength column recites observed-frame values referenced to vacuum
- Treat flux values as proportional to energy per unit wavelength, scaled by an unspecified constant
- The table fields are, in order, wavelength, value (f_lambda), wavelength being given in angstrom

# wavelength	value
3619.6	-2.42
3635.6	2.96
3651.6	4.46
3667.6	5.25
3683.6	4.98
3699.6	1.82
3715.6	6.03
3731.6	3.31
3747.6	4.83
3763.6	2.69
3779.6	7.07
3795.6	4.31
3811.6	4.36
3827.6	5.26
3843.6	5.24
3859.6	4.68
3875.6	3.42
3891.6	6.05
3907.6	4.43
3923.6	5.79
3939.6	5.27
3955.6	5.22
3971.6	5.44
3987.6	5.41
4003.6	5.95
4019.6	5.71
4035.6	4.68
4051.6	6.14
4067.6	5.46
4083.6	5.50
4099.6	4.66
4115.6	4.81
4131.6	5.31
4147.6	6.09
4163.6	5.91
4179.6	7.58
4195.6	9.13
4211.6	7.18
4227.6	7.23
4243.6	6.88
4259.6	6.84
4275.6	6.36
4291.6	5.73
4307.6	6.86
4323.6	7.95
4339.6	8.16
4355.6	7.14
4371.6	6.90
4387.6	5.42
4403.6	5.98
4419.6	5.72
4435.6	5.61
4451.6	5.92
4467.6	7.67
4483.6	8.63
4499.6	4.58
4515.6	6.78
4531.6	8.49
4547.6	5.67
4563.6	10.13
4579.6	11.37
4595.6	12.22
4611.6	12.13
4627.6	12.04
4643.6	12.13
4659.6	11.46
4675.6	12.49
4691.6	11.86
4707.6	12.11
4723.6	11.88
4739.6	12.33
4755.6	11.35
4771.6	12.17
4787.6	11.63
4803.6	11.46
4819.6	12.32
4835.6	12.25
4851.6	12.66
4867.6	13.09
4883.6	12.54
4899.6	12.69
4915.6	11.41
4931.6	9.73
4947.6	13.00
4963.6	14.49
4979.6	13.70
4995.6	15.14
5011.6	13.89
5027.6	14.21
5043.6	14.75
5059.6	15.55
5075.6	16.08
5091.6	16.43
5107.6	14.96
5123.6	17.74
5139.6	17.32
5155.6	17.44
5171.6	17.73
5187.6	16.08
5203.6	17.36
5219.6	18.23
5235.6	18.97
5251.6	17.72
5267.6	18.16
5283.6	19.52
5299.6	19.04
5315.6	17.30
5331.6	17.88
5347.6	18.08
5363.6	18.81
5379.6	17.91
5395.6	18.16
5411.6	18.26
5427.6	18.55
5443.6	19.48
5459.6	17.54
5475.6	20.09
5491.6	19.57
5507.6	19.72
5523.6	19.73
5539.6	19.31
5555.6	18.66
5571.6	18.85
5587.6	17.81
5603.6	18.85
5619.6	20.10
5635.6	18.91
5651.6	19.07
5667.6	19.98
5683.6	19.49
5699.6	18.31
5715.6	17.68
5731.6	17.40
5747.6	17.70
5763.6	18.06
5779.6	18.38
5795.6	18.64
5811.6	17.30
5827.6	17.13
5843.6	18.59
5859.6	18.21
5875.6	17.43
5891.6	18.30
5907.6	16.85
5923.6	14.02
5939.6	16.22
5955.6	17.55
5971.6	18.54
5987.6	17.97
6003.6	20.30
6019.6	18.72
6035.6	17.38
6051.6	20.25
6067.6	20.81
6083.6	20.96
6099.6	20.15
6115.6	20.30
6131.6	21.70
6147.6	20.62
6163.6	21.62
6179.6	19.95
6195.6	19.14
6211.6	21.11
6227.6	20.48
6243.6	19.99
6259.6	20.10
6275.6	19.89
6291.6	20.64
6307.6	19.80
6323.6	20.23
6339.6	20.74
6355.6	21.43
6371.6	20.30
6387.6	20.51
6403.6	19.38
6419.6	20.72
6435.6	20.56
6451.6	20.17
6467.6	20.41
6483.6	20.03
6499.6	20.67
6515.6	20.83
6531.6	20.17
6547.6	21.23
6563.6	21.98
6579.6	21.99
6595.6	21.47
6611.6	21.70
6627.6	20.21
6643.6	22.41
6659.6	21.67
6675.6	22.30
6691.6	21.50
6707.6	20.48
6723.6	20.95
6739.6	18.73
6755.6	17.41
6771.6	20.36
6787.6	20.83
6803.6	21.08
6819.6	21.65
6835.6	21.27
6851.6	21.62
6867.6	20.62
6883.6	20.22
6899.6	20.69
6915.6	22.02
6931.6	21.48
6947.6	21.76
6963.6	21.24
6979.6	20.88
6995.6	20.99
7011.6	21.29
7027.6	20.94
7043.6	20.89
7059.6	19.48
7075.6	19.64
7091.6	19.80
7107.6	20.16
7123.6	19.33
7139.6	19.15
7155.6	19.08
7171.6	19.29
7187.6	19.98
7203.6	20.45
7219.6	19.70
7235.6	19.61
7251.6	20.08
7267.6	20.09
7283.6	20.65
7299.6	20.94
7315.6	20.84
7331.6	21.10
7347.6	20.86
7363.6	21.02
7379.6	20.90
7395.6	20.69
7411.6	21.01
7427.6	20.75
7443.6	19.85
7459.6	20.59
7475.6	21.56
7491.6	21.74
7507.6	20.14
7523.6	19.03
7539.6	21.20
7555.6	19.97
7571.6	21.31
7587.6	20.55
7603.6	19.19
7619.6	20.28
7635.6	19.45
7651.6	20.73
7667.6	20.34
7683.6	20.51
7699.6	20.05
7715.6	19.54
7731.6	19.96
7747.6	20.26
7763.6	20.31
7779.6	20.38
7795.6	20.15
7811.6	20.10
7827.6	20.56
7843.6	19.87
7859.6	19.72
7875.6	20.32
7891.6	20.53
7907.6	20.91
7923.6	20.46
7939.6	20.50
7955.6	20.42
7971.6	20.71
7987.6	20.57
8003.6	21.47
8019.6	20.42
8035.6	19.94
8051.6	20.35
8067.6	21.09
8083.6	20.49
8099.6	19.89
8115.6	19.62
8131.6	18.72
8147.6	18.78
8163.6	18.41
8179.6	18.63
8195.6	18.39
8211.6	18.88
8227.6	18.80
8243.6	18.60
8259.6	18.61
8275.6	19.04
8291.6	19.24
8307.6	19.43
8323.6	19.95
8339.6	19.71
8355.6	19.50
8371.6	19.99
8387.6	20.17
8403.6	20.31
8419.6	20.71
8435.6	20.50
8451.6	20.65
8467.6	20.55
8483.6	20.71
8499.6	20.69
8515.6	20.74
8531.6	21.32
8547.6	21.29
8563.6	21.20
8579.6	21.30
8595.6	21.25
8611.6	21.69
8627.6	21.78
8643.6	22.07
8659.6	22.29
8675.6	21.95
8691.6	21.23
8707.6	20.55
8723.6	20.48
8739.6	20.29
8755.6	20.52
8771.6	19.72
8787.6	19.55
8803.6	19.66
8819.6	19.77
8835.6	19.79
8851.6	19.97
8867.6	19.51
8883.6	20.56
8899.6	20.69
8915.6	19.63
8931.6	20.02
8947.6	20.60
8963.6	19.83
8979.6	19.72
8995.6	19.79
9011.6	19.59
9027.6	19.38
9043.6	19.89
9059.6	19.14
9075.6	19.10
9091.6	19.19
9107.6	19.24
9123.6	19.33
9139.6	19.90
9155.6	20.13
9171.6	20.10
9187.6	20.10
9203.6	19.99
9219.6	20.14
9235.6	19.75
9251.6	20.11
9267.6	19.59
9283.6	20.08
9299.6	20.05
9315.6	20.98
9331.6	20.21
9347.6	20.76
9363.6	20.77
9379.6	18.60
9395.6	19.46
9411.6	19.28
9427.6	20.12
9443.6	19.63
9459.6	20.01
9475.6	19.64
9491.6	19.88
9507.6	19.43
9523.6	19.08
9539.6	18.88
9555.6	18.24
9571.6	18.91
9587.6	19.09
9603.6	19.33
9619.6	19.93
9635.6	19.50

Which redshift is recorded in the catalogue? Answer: 0.15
